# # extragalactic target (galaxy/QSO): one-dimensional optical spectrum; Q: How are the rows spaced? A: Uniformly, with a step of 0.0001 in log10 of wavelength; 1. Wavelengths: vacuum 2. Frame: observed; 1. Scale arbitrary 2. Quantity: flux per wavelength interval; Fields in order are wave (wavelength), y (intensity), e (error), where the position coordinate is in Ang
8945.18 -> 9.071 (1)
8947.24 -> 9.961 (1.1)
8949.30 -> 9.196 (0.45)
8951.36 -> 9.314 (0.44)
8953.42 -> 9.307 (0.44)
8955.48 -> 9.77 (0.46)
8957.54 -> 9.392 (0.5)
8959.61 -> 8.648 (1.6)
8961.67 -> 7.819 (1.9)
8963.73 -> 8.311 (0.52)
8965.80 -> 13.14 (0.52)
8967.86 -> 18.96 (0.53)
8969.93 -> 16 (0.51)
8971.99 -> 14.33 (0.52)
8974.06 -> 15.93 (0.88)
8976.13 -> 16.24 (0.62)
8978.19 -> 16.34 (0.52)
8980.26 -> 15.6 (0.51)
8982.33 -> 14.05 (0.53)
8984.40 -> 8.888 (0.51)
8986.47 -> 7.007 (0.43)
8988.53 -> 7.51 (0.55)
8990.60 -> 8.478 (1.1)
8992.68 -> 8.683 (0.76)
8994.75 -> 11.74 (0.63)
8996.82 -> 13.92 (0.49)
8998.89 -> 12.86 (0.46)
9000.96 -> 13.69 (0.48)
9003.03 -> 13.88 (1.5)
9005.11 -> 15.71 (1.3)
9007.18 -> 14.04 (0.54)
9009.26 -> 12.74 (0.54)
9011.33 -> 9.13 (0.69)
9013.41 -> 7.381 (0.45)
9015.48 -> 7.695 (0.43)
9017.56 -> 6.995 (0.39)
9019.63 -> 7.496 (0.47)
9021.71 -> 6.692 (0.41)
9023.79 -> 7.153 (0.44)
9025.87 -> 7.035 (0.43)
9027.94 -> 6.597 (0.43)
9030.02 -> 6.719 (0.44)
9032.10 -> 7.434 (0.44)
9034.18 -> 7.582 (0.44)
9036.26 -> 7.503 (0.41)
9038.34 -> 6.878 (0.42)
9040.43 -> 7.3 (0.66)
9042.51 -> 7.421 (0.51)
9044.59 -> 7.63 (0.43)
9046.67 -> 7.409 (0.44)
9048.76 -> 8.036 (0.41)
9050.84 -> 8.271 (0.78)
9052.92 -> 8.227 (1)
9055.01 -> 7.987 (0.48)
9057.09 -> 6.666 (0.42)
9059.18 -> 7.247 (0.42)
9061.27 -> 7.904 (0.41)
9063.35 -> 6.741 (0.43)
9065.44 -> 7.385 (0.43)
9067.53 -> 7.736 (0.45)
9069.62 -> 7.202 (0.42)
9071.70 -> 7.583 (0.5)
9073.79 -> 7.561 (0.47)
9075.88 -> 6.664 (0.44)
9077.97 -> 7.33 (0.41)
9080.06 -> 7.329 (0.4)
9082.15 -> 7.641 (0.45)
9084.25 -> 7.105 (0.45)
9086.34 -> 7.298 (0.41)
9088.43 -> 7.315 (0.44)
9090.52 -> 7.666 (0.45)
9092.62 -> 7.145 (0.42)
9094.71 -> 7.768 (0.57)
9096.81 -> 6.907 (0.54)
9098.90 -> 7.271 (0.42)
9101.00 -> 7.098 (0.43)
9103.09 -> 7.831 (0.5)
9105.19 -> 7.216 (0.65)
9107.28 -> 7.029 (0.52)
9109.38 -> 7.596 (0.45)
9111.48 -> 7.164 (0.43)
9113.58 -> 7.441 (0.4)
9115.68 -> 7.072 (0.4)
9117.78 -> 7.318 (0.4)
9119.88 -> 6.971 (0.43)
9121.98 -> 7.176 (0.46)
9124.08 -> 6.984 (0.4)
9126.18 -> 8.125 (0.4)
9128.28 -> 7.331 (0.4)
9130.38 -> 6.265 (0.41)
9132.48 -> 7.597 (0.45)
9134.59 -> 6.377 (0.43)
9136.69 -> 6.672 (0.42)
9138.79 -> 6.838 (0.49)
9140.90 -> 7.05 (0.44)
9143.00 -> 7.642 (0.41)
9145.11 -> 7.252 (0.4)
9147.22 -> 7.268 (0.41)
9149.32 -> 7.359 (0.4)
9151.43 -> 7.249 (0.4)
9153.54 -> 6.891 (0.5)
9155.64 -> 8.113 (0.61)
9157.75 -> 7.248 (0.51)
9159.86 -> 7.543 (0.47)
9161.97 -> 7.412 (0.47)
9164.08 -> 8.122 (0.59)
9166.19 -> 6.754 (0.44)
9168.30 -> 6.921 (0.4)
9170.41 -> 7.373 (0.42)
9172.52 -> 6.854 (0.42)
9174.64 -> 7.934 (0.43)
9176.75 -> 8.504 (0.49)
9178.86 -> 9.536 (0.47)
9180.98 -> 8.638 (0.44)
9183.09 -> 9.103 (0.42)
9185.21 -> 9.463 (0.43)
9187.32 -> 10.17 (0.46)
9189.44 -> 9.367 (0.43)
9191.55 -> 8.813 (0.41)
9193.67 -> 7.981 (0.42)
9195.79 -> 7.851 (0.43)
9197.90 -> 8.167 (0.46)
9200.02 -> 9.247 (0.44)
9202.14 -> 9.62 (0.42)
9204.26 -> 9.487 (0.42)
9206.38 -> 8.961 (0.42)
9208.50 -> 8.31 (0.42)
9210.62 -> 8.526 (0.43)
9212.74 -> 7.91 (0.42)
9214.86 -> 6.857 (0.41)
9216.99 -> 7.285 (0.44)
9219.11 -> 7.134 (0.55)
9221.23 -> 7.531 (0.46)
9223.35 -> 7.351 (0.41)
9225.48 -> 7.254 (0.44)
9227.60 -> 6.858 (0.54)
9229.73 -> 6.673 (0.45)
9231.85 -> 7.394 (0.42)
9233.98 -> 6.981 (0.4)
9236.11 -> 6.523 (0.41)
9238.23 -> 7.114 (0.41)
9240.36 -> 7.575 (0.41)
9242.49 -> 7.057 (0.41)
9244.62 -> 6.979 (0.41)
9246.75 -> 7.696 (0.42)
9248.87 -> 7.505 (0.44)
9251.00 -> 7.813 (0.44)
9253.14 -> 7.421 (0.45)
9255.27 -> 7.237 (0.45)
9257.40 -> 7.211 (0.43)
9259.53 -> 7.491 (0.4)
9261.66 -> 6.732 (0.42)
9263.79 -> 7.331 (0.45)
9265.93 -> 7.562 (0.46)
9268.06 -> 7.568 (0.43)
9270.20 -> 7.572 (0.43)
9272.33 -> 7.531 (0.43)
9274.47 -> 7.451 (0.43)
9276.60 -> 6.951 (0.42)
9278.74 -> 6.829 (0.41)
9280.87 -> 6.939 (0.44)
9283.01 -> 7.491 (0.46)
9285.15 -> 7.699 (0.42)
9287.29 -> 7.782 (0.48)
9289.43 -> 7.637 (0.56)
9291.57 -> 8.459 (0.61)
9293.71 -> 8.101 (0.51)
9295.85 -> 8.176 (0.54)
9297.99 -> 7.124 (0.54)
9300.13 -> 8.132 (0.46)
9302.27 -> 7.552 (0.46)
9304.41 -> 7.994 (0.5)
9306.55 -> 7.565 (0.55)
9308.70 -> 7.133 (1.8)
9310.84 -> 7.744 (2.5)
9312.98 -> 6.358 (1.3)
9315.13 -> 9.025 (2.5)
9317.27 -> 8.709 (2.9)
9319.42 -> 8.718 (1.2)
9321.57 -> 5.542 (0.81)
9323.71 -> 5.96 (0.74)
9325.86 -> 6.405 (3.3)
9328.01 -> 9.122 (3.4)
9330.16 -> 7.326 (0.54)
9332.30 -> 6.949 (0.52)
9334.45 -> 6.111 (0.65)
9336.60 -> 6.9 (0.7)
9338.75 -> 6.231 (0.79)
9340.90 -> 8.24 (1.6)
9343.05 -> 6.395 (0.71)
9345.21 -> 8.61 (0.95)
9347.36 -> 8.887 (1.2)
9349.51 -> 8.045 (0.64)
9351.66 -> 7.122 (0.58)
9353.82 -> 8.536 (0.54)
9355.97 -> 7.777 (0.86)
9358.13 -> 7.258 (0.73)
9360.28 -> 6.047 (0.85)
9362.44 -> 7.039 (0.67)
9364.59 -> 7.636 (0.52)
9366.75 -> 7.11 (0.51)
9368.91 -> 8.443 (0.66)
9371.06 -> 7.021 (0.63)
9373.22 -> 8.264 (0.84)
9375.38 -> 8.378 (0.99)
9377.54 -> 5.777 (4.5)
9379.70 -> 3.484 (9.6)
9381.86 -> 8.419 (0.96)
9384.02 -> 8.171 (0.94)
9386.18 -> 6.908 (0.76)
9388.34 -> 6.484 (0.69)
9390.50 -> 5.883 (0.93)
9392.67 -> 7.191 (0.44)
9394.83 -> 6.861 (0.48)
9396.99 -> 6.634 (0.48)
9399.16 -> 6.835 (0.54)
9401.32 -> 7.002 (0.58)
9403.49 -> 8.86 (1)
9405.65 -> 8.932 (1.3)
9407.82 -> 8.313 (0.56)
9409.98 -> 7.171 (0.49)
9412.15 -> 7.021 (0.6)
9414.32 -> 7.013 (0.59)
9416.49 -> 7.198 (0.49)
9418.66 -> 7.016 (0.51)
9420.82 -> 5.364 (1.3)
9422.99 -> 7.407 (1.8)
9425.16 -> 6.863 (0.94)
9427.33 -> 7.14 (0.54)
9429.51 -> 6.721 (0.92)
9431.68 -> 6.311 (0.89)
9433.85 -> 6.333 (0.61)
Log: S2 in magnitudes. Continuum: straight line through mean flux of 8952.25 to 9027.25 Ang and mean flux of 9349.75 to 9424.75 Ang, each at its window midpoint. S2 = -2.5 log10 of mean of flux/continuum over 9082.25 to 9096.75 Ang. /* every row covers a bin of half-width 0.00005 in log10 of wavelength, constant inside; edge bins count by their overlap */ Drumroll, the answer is 0.35 mag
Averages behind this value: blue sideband 11.2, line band 7.36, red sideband 7.2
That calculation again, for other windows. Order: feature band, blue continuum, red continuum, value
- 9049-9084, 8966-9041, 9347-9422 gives 0.34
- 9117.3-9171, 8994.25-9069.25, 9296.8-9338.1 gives 0.14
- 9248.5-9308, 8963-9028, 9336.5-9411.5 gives 0.12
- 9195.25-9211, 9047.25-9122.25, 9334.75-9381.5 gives -0.20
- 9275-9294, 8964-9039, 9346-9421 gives 0.10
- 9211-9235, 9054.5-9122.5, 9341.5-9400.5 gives 0.01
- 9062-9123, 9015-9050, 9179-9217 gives 0.07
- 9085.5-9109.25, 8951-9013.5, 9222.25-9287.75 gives 0.34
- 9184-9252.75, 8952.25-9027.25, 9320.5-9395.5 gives 0.10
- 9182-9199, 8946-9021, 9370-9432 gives 0.04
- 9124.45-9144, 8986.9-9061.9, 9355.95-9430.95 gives 0.18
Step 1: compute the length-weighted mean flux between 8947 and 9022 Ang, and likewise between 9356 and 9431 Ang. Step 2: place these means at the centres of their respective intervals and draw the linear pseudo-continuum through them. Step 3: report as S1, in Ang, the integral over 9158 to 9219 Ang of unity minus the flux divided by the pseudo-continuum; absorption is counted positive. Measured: 6.2 Ang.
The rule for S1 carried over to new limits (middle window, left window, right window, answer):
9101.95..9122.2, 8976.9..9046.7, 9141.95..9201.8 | 3.2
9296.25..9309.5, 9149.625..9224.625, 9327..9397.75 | -0.1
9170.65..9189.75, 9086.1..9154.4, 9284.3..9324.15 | -3.6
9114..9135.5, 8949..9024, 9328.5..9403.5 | 5.8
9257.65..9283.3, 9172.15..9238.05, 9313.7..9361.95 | 1.7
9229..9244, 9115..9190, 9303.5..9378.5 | 1.0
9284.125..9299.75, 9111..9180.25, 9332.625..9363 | -1.1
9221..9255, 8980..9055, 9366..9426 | 3.3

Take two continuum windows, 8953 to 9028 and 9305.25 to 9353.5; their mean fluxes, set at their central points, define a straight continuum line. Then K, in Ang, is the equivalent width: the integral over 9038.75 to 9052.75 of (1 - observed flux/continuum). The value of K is 3.79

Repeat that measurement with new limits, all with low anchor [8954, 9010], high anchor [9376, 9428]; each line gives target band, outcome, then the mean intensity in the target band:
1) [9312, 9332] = 1.4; 7.45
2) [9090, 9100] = 3.3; 7.33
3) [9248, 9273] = 3.9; 7.41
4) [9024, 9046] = 8.4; 7.21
